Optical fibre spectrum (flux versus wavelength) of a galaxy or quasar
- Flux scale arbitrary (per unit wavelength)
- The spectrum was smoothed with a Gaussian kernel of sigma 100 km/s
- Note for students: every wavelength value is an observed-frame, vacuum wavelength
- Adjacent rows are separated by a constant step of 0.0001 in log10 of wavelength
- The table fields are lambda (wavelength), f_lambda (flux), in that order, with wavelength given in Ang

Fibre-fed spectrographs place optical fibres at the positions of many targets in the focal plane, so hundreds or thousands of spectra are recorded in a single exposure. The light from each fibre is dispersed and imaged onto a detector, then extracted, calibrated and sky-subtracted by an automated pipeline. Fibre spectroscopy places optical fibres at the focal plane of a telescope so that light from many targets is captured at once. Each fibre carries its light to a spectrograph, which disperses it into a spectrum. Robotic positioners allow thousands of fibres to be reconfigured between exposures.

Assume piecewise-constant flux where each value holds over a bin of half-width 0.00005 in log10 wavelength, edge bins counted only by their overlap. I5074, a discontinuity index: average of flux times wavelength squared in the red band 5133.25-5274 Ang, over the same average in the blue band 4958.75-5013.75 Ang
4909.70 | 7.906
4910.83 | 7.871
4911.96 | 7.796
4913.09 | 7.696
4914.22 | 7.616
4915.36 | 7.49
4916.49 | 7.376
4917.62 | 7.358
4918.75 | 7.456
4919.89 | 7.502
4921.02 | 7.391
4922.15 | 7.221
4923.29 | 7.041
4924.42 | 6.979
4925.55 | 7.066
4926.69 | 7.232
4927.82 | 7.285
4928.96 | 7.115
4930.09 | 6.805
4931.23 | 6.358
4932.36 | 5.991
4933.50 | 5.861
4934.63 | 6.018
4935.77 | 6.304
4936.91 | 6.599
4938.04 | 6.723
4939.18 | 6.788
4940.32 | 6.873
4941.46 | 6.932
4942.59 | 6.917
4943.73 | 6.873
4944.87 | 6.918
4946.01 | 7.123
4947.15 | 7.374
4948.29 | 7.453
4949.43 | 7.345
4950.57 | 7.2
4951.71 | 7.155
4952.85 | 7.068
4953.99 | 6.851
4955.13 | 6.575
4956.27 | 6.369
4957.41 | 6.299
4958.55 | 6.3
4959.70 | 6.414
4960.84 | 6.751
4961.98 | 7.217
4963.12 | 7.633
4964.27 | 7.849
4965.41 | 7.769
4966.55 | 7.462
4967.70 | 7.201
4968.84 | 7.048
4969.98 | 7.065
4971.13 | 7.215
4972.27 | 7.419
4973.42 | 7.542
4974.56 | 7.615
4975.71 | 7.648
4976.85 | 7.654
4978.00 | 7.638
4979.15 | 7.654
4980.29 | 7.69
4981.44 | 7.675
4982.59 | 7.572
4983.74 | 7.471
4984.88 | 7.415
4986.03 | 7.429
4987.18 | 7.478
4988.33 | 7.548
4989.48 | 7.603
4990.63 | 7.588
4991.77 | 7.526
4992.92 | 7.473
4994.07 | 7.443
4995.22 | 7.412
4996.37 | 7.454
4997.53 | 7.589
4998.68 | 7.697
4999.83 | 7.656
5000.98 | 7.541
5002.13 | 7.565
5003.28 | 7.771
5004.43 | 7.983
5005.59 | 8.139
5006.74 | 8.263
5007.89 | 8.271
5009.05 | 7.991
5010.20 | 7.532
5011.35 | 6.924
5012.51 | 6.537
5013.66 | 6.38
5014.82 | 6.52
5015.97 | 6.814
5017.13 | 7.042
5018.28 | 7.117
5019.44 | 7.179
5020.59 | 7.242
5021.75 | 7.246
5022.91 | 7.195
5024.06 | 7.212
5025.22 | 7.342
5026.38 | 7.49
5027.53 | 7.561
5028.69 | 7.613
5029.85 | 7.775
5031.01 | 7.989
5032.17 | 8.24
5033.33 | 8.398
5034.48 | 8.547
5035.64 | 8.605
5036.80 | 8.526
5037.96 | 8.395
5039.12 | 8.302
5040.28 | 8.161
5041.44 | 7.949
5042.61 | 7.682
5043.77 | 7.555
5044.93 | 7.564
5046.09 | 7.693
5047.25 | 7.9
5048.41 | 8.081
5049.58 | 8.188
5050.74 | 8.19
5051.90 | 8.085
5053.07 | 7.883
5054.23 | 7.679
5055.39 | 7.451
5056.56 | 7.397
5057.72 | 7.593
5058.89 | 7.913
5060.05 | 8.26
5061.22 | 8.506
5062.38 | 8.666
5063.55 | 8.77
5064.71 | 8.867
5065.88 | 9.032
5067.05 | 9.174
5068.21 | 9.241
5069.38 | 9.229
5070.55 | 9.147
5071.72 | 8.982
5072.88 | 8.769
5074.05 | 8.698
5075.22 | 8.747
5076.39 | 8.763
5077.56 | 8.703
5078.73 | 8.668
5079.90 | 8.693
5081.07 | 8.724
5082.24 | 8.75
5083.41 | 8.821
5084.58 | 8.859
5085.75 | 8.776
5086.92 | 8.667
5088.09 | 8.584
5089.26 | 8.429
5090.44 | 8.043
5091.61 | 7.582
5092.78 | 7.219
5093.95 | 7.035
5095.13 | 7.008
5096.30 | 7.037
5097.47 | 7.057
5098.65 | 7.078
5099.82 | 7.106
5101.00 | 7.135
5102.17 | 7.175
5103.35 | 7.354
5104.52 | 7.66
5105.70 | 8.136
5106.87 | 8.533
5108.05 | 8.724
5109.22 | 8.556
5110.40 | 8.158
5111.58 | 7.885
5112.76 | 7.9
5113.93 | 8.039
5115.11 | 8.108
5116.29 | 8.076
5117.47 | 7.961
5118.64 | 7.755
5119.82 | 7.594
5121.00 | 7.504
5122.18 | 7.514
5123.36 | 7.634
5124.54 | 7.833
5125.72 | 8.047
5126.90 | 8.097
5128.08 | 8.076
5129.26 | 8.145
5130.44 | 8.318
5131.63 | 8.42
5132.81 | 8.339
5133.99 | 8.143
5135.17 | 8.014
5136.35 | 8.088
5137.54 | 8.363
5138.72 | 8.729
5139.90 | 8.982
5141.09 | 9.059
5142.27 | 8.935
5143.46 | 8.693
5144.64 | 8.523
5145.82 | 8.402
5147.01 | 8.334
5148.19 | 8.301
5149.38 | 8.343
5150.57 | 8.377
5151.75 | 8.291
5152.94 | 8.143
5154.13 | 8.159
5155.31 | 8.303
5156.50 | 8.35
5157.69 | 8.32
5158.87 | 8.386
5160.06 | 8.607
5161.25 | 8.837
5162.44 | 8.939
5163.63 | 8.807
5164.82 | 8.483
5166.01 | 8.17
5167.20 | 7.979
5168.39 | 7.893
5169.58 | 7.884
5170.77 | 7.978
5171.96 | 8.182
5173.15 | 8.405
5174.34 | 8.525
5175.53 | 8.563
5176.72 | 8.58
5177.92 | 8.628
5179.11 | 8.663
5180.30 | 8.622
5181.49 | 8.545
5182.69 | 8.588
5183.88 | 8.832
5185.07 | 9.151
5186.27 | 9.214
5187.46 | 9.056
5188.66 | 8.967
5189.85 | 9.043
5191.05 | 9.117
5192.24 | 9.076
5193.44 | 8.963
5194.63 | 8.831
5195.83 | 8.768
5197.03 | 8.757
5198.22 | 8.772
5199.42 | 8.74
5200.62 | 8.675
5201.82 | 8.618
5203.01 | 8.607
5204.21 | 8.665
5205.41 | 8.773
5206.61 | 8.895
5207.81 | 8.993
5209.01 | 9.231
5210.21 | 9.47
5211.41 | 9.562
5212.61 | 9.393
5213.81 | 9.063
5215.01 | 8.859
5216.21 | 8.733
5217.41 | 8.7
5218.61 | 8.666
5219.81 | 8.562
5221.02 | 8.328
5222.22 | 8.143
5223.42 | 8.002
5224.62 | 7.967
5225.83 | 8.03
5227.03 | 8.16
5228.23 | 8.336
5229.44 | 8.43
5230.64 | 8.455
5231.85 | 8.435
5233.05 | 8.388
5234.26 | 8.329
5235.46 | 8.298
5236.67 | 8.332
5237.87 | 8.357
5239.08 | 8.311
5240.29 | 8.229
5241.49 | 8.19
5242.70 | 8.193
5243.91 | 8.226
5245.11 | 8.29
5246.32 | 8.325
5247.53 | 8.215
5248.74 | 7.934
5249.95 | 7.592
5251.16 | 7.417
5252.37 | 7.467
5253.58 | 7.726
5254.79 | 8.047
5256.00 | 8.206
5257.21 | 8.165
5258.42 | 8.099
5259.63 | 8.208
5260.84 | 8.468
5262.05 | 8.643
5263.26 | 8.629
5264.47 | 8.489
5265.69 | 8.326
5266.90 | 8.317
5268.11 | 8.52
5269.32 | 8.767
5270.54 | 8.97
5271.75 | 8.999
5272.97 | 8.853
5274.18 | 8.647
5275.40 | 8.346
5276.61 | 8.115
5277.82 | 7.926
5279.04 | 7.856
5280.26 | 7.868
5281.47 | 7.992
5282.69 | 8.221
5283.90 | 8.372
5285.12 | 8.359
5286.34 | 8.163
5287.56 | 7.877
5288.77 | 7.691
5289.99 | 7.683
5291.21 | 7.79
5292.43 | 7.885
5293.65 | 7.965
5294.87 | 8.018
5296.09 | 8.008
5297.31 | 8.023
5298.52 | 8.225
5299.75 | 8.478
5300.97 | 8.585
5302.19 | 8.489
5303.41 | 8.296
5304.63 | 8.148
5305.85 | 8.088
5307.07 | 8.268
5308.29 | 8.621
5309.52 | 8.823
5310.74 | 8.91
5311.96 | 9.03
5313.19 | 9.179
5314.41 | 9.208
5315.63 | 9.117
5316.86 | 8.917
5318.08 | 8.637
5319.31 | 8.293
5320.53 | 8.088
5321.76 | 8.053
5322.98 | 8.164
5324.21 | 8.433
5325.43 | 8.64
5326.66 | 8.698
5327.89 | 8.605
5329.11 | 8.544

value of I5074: 1.24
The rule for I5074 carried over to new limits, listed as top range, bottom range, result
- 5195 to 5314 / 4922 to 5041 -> 1.27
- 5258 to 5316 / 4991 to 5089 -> 1.15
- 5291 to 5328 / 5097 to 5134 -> 1.16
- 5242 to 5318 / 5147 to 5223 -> 0.99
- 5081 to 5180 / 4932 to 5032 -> 1.19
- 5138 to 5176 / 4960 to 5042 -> 1.18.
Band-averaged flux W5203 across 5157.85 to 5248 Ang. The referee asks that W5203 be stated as 8.59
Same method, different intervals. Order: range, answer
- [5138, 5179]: 8.45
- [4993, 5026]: 7.39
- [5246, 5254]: 7.79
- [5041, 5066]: 8.02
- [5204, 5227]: 8.72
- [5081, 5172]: 8.13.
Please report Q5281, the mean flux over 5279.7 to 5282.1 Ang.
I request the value 7.94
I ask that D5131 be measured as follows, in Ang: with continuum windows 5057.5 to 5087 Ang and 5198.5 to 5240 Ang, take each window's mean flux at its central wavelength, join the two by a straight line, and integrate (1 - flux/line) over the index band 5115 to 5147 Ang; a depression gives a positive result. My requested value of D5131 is 1.8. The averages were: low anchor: 8.75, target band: 8.2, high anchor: 8.6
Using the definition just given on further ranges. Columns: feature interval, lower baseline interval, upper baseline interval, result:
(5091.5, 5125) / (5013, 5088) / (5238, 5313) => 2.0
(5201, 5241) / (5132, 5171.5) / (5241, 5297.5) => -1.5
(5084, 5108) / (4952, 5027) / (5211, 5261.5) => 0.0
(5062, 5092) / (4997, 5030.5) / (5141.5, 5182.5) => -3.5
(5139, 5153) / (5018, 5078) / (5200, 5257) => -0.4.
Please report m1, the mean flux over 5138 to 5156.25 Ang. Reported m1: 8.5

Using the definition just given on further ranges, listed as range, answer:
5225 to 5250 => 8.25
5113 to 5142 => 8.13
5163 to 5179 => 8.32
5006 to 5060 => 7.69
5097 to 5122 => 7.78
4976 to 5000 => 7.55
